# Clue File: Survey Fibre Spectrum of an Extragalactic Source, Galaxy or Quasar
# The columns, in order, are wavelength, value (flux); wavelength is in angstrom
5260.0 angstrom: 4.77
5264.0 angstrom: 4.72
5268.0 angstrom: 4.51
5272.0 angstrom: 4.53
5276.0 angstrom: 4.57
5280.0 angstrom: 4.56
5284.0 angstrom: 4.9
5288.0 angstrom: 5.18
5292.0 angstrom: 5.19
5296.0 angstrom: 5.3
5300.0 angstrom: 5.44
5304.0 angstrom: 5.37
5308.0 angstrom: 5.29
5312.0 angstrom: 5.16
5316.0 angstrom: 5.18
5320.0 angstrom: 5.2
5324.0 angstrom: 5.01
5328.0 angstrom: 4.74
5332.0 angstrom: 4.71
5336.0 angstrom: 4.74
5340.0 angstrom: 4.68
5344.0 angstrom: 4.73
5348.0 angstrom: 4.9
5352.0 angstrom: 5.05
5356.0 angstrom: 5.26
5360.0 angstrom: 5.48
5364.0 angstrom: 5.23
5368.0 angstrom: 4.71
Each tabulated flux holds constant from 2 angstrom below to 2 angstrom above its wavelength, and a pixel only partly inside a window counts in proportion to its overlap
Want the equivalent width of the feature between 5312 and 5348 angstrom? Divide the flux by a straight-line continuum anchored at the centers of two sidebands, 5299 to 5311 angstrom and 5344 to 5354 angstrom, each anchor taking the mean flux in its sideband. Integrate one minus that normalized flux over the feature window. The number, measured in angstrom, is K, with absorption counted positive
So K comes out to 1.5 angstrom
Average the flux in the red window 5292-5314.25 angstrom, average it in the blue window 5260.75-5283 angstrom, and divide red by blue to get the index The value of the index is 1.2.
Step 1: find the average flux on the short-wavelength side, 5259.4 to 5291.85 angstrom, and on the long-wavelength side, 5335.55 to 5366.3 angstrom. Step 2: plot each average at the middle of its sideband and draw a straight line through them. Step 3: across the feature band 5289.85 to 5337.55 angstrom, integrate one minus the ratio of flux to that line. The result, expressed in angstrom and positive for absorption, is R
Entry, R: -2.3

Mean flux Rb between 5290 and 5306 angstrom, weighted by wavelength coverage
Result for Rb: 5.33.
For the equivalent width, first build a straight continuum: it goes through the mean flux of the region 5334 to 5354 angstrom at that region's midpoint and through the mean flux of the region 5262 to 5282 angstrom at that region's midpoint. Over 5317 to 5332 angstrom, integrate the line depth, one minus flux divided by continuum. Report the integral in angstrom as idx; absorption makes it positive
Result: -0.7 angstrom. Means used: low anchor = 4.58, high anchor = 4.82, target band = 4.96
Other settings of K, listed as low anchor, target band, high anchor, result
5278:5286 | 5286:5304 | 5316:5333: -1.8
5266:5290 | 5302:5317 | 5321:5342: -1.6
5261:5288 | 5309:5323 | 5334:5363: -0.9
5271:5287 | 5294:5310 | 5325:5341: -2.2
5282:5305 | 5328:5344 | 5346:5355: 1.1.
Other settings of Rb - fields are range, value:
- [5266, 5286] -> 4.61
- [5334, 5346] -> 4.72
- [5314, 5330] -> 5.03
